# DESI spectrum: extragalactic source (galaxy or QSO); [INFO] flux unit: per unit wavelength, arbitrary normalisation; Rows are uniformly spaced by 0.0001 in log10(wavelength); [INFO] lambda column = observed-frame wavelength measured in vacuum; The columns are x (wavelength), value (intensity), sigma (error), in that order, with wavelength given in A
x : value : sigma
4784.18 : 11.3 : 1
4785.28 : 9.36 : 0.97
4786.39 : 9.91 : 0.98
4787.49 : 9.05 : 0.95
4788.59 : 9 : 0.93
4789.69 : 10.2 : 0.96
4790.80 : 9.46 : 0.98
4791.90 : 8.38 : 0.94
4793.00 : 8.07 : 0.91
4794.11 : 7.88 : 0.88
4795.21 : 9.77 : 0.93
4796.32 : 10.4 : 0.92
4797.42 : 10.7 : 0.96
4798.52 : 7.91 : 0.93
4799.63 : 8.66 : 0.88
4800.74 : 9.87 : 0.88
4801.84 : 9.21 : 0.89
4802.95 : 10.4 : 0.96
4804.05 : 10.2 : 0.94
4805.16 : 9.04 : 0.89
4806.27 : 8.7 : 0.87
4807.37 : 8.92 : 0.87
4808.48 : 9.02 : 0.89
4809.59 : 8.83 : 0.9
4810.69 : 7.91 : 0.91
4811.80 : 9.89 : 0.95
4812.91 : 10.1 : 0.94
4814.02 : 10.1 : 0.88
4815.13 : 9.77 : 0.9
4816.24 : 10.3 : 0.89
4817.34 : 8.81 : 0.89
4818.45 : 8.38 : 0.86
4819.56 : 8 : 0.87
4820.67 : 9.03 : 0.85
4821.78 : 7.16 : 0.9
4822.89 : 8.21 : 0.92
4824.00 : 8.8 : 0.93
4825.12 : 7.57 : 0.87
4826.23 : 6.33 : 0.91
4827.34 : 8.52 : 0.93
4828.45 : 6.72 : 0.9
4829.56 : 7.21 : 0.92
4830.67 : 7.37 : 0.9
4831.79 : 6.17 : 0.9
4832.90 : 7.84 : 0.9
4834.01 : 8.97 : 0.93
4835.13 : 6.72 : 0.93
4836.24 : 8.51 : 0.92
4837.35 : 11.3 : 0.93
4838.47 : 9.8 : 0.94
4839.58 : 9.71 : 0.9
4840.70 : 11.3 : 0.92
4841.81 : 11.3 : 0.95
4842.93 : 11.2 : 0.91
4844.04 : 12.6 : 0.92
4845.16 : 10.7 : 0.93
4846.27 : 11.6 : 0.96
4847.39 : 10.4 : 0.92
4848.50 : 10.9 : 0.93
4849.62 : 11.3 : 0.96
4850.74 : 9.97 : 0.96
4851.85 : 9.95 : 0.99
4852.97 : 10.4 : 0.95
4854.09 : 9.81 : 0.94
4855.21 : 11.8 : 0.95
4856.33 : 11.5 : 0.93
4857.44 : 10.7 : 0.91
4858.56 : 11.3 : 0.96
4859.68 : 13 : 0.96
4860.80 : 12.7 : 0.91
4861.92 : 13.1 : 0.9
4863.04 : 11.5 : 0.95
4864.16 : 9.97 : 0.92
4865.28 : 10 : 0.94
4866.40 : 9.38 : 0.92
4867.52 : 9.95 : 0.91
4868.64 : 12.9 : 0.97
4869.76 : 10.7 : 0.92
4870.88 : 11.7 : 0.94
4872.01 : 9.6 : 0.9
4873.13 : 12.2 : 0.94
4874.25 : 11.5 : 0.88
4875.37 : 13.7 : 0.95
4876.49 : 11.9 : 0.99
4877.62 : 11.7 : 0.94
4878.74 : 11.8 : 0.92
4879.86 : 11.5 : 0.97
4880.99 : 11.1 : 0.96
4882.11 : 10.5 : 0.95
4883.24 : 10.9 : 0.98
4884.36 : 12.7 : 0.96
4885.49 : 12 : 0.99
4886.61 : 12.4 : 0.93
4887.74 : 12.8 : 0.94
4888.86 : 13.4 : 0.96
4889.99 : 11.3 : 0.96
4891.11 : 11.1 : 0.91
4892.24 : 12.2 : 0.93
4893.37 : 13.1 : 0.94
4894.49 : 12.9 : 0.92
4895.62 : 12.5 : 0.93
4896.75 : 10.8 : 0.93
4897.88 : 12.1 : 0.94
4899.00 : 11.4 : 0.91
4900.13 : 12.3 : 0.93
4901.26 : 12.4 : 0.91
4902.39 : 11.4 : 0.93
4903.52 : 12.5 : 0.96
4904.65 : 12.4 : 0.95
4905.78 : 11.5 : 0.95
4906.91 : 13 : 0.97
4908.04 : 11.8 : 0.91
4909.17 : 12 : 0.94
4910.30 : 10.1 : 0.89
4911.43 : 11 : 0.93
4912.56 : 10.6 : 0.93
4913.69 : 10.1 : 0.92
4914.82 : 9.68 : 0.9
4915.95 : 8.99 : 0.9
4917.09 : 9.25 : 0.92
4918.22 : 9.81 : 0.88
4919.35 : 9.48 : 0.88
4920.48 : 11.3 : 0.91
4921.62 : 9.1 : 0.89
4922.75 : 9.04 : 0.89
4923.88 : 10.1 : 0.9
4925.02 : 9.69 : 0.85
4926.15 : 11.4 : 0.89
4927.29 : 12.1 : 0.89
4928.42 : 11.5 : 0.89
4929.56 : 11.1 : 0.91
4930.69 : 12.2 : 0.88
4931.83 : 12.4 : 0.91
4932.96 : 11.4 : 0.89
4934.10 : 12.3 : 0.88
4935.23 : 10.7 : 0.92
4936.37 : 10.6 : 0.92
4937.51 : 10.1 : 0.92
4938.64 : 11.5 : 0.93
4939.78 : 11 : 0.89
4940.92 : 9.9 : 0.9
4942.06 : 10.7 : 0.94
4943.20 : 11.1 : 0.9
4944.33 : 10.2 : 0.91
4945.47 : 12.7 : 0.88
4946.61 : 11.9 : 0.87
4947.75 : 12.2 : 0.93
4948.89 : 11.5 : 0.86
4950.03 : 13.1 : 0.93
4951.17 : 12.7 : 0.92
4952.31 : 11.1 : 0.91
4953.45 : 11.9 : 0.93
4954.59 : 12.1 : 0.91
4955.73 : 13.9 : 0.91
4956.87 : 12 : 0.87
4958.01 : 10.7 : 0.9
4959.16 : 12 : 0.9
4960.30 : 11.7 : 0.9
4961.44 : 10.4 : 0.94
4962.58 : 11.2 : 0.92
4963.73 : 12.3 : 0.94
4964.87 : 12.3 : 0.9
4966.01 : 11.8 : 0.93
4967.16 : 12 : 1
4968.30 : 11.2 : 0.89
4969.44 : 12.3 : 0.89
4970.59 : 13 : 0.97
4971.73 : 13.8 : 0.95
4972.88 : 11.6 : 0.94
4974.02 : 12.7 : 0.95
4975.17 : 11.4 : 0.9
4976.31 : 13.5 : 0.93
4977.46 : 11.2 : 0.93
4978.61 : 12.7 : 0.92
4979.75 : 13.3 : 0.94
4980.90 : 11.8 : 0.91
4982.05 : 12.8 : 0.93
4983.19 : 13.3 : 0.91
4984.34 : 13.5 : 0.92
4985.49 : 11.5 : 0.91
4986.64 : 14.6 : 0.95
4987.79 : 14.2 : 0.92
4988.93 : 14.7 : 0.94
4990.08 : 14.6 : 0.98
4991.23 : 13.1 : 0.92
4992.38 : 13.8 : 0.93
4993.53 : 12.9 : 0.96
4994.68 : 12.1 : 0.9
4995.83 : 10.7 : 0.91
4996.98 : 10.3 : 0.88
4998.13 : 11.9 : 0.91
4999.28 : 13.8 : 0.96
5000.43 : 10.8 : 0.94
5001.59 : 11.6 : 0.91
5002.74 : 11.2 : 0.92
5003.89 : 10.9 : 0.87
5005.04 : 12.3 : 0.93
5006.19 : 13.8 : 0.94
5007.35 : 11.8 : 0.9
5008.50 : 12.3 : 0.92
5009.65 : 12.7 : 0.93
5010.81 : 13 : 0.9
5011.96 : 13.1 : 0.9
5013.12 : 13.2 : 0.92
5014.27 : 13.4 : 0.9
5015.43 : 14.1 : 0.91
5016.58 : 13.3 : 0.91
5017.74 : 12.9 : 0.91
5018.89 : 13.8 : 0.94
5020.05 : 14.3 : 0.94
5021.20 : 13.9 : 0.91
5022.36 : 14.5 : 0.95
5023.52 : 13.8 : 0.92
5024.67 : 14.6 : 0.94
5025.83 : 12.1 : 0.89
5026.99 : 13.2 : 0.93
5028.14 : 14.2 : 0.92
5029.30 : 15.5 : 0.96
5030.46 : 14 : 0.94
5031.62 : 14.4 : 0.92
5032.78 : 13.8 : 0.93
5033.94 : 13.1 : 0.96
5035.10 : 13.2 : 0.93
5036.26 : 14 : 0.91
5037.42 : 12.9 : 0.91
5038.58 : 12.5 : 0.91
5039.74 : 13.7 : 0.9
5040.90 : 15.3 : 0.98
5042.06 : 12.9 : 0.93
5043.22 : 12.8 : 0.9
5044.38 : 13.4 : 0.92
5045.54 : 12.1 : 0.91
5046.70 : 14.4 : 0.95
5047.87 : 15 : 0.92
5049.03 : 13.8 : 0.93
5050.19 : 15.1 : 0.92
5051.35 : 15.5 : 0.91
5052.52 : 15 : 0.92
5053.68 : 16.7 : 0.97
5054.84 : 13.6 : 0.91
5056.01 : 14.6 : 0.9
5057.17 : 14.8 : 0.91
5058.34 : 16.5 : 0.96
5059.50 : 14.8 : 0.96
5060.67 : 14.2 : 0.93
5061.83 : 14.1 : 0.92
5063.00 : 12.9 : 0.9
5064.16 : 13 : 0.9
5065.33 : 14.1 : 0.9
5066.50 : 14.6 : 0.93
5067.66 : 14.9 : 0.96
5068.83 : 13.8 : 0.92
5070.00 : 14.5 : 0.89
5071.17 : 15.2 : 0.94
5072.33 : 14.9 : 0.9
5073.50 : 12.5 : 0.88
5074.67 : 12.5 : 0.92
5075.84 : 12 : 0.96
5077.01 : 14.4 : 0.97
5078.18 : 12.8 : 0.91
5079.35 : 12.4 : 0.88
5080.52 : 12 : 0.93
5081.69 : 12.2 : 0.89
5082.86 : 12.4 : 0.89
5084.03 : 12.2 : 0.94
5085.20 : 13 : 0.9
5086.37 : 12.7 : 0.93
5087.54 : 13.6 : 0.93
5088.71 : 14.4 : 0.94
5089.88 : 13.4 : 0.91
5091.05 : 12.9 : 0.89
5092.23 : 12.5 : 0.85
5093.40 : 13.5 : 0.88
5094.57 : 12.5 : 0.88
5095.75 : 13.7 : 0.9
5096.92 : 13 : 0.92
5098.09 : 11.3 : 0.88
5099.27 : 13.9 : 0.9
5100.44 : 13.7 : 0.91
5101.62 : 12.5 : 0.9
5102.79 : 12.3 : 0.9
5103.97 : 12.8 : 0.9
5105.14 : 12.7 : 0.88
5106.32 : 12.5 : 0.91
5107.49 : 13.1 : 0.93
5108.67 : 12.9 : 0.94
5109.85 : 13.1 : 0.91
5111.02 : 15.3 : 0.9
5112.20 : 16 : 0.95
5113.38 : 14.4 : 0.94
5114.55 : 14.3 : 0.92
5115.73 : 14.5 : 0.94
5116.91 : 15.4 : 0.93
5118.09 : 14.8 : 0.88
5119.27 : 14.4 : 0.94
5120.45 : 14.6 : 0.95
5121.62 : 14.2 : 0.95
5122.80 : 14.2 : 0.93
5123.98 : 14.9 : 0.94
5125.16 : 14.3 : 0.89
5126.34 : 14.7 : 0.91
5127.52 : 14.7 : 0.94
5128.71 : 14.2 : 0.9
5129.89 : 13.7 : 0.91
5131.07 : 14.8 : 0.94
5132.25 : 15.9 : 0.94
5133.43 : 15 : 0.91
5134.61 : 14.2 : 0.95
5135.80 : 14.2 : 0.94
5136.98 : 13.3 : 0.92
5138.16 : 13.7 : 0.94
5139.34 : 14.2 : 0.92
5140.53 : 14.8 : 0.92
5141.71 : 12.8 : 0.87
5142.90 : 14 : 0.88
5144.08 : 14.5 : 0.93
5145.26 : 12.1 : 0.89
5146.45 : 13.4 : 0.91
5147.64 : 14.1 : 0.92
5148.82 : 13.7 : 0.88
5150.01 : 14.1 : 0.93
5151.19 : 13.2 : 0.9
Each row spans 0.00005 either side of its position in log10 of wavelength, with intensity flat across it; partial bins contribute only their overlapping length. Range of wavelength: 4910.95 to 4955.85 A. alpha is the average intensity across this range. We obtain 11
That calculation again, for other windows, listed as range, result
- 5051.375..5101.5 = 13.6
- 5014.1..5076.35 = 14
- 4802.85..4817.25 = 9.43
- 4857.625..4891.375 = 11.6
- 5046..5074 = 14.5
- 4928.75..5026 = 12.3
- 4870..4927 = 11.4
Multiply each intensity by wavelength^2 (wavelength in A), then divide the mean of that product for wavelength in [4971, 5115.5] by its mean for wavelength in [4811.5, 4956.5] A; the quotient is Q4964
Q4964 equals 1.32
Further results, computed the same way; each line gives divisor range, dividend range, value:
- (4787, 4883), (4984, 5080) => 1.48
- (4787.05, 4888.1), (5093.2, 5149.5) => 1.55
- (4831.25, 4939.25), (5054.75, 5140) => 1.35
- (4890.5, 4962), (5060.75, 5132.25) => 1.29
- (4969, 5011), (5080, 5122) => 1.11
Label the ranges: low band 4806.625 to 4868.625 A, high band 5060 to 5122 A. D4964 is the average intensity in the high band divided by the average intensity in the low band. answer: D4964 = 1.4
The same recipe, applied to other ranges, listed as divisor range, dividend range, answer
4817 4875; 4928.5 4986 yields 1.20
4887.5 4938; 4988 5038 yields 1.17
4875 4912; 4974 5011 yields 1.05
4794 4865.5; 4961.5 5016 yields 1.30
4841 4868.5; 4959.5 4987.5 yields 1.11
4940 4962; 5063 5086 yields 1.14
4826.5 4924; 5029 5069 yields 1.30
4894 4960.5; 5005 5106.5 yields 1.20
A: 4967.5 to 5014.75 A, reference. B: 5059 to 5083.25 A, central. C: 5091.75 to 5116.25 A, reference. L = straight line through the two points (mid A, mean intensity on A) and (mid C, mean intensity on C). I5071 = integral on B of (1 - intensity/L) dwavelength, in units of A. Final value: -0.7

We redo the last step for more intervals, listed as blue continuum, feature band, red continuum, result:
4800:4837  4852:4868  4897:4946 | -2.5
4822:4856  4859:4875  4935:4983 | -2.2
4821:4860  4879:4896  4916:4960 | -2.7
